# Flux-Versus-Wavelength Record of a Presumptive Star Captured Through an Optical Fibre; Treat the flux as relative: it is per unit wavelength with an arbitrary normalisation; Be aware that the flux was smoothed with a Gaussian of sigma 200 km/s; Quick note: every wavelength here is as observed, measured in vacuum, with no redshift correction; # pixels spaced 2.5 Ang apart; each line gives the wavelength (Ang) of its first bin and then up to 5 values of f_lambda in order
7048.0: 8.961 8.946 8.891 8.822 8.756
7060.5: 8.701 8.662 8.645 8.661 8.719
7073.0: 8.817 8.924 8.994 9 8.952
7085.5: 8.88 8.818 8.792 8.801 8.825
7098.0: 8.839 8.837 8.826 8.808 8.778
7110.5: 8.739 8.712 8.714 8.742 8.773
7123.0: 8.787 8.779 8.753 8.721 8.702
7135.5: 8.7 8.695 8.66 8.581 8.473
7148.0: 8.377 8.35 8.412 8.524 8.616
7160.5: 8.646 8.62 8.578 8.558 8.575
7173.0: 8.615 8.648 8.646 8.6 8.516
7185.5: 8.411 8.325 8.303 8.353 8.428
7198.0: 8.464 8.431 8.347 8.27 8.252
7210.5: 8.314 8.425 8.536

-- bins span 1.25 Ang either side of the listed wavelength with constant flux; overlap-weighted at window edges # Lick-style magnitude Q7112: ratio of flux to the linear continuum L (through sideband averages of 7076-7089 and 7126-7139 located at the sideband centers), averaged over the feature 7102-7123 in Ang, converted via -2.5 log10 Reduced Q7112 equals 0.005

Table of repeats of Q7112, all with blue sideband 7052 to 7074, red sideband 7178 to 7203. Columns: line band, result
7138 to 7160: 0.00 mag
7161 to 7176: -0.01 mag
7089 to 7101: -0.02 mag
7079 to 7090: -0.03 mag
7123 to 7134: -0.02 mag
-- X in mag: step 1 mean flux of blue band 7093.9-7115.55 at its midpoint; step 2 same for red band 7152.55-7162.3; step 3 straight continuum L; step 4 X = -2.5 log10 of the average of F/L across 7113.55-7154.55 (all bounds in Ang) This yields 0.00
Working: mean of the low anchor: 8.79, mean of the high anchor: 8.56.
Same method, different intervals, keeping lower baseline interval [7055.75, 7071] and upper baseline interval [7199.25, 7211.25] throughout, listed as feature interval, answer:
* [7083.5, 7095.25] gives -0.03 mag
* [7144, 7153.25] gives 0.01 mag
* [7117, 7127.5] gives -0.03 mag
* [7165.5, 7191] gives -0.02 mag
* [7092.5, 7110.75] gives -0.03 mag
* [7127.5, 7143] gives -0.02 mag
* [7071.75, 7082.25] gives -0.03 mag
